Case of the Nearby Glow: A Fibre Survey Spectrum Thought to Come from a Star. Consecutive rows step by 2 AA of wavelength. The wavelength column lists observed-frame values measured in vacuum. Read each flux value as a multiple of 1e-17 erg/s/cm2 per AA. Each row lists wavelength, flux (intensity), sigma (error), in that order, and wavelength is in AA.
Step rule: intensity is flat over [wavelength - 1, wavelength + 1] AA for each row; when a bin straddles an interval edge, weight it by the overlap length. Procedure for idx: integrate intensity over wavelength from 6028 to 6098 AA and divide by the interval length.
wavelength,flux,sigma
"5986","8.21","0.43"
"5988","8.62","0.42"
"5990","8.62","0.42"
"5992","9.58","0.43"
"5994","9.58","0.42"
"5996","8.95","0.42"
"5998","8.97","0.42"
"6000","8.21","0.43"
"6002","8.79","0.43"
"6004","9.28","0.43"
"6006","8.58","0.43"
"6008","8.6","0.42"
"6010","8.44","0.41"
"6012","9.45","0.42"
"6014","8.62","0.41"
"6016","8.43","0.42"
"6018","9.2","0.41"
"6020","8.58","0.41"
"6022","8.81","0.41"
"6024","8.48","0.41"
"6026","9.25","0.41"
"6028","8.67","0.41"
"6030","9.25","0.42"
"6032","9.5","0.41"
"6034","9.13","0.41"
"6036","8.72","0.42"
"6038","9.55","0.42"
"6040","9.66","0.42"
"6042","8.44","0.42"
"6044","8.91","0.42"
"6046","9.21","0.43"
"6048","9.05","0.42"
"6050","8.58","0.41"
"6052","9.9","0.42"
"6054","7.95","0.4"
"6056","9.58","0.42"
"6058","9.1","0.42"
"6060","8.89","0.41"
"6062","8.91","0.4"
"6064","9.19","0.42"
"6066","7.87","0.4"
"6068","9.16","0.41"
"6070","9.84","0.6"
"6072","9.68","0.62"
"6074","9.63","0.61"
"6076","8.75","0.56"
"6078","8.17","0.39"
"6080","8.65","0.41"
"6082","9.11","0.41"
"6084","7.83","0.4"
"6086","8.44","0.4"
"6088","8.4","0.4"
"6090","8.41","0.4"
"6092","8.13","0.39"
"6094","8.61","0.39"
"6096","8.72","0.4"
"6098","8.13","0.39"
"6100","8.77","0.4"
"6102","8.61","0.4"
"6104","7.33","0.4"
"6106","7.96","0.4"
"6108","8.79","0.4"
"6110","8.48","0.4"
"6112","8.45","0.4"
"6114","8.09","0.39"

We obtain 8.89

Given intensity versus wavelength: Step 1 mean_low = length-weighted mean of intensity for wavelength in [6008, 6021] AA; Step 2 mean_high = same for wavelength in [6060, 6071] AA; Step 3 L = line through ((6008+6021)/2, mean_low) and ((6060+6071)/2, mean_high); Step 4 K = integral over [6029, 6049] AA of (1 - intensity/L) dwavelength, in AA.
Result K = -0.6 AA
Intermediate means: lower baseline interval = 8.77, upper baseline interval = 8.98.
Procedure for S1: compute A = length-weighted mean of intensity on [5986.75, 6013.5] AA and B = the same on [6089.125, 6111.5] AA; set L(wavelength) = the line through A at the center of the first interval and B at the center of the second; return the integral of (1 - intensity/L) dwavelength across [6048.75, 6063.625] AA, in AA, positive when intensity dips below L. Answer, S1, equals -0.7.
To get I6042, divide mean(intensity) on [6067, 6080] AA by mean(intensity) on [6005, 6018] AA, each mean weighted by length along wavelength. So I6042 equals 1.05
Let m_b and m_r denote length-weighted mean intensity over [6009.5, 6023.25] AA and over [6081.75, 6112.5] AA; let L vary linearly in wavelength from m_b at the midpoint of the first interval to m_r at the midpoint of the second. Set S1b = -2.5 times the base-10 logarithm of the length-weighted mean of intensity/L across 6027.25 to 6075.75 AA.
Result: -0.060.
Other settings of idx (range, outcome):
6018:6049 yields 9.02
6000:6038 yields 8.88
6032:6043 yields 9.14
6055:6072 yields 9.1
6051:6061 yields 9.08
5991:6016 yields 8.9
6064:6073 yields 9.14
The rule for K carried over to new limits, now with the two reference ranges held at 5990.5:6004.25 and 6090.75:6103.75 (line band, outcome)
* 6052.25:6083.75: -1.32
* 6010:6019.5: 0.07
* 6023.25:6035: -0.30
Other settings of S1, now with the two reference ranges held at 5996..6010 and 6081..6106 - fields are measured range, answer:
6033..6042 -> -0.6 AA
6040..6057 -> -0.9 AA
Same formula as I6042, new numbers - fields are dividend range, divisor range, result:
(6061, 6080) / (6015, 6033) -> 1.01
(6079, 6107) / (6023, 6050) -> 0.92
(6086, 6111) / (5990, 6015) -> 0.94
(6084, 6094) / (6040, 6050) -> 0.93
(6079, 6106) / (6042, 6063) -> 0.93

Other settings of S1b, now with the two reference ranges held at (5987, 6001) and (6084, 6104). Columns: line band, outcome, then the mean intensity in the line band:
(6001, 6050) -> -0.022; 8.93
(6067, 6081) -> -0.078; 9.13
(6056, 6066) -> -0.050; 8.96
